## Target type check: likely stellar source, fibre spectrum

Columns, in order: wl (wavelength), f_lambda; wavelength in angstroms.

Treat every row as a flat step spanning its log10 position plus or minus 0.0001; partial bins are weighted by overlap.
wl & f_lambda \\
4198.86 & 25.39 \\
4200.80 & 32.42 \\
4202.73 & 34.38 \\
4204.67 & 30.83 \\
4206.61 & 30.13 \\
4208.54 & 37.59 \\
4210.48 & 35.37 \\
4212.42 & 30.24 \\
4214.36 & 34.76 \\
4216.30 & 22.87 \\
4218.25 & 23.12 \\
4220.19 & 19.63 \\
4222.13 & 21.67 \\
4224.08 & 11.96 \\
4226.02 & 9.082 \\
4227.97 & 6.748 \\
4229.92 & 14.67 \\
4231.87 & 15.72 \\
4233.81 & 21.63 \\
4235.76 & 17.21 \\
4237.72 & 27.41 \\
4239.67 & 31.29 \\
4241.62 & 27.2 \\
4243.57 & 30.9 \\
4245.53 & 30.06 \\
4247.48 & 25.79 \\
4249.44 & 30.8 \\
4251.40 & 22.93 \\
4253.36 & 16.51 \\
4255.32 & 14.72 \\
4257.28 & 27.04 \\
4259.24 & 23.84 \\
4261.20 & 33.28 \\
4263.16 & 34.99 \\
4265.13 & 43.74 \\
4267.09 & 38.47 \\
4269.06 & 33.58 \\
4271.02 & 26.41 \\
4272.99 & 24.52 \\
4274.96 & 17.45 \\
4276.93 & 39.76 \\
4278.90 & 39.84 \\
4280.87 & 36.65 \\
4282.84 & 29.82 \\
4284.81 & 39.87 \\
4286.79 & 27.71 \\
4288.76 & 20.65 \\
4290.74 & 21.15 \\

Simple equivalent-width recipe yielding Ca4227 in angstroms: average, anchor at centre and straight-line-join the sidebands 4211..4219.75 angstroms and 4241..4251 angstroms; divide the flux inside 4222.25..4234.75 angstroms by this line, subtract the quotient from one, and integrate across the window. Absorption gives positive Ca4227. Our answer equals 6.3 angstroms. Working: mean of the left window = 27.6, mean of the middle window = 13.9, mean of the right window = 28.7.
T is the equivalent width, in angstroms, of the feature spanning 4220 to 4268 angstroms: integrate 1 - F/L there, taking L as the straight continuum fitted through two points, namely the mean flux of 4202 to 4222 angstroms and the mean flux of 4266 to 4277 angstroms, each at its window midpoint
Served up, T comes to 8.9 angstroms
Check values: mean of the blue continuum 29.5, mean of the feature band 24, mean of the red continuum 29.4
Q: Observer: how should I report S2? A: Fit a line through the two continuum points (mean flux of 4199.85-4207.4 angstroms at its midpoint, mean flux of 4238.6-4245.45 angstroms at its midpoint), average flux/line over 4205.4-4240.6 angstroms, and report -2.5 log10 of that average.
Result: 0.33 mag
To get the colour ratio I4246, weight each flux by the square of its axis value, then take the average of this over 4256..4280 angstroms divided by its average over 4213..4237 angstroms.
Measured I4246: 1.75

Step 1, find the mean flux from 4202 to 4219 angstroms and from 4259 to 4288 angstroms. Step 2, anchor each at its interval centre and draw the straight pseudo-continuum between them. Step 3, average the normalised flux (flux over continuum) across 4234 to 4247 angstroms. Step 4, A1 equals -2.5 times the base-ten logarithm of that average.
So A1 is 0.18 mag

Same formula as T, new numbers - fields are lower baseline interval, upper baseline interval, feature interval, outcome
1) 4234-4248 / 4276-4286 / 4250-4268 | 1.87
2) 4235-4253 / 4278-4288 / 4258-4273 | -0.86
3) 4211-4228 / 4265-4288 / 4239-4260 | 1.16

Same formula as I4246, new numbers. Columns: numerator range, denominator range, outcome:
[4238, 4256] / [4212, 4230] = 1.35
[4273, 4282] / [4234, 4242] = 1.31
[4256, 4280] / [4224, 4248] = 1.53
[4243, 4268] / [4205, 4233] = 1.29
